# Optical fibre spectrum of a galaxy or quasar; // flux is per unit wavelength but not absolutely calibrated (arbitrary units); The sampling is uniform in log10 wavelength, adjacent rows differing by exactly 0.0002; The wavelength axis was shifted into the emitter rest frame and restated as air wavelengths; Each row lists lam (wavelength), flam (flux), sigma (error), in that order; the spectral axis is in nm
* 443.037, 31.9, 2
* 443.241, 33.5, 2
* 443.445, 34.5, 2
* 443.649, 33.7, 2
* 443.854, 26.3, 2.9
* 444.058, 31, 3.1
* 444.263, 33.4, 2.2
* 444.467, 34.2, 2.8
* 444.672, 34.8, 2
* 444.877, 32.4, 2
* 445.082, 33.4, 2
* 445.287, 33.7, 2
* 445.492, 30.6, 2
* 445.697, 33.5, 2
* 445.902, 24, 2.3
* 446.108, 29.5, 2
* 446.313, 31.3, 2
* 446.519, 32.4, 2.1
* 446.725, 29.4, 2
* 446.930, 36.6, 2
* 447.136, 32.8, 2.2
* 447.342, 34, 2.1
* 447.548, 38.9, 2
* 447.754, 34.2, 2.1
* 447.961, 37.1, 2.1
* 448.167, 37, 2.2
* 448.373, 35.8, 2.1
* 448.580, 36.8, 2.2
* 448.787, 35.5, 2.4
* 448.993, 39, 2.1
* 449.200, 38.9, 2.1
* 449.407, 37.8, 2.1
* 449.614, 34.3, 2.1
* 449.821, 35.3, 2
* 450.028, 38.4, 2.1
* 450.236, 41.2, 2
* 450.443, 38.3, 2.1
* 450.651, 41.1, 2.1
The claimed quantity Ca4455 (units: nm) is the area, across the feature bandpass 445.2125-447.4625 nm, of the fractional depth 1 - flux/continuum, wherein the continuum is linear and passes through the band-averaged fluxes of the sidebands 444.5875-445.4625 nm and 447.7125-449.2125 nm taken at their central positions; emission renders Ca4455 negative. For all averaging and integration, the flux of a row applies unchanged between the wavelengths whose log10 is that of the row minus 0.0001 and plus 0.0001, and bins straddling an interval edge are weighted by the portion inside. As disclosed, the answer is 0.19 nm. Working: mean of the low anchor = 33.3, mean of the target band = 31.7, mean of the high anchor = 36.8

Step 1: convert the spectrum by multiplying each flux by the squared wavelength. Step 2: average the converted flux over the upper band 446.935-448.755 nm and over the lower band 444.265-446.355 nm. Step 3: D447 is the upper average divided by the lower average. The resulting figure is 1.14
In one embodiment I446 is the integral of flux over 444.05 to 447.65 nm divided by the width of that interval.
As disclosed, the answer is 32.6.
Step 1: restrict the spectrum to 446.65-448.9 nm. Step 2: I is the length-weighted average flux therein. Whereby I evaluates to 35.4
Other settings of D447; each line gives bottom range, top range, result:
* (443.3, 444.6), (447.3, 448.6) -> 1.15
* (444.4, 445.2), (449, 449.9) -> 1.12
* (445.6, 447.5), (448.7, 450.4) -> 1.20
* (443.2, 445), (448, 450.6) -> 1.17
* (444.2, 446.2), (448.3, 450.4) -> 1.19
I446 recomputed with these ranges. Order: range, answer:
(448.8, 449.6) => 37.8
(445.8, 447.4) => 31.2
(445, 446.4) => 30.8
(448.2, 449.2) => 37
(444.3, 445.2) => 33.7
